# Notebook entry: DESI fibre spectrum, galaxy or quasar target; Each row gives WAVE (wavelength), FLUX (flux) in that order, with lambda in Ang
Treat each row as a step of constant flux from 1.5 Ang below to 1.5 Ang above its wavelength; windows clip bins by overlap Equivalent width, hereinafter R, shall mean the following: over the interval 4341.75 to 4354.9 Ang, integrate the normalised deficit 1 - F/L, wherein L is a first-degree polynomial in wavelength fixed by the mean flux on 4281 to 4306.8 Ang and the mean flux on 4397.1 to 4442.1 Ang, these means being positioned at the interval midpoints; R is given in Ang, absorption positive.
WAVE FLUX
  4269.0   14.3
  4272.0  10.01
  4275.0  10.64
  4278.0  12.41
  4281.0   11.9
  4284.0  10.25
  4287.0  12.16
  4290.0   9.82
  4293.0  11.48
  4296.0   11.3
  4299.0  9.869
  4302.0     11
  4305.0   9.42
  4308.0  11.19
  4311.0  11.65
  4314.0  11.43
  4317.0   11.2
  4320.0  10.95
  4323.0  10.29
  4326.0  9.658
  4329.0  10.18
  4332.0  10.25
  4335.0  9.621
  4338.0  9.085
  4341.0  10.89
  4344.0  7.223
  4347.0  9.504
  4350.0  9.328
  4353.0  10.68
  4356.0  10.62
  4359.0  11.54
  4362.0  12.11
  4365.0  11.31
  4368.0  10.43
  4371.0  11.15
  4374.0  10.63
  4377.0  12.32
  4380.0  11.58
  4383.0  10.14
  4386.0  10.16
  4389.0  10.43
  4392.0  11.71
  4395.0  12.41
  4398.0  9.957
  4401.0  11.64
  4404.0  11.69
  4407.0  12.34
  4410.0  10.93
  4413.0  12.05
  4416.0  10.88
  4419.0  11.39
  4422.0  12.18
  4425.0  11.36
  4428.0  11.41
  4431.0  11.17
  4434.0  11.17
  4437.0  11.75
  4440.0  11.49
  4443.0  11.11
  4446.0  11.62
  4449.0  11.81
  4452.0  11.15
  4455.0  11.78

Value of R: 2.0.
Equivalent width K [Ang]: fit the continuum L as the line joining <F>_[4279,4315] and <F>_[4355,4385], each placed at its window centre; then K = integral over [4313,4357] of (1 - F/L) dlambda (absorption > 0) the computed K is 4.1 Ang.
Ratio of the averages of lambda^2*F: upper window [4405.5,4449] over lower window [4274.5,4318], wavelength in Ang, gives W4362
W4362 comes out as 1.1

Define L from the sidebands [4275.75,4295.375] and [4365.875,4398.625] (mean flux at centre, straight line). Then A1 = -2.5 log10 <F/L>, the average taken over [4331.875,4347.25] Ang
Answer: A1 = 0.19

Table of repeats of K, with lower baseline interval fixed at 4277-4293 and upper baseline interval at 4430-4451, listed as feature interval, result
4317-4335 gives 1.7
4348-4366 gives 0.8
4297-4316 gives 0.9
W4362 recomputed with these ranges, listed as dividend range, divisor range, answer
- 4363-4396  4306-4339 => 1.09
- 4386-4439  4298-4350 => 1.17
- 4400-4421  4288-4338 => 1.15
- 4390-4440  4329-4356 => 1.23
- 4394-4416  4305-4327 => 1.11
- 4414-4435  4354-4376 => 1.05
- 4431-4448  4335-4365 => 1.17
